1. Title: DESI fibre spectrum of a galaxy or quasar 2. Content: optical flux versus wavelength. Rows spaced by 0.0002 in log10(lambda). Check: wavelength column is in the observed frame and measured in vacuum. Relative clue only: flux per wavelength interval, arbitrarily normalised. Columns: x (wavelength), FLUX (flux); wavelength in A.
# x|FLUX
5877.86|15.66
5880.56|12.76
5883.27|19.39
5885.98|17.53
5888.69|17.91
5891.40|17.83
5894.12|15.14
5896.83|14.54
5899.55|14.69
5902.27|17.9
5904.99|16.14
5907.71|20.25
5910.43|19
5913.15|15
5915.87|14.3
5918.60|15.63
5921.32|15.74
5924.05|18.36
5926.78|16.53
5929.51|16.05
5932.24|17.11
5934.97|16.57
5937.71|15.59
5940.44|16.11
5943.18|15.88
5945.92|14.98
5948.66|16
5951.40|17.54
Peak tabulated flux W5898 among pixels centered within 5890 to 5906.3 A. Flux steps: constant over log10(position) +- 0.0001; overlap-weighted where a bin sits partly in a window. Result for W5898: 17.9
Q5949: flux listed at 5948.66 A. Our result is 16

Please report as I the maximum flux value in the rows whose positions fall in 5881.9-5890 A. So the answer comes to 19.39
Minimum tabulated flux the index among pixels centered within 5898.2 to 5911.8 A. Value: 14.69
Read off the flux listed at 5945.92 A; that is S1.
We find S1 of 14.98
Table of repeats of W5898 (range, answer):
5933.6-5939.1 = 16.57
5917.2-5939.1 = 18.36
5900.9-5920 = 20.25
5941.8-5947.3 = 15.88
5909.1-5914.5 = 19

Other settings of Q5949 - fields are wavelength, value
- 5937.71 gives 15.59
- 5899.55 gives 14.69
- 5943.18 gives 15.88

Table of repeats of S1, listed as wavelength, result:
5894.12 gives 15.14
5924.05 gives 18.36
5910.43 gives 19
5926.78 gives 16.53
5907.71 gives 20.25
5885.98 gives 17.53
